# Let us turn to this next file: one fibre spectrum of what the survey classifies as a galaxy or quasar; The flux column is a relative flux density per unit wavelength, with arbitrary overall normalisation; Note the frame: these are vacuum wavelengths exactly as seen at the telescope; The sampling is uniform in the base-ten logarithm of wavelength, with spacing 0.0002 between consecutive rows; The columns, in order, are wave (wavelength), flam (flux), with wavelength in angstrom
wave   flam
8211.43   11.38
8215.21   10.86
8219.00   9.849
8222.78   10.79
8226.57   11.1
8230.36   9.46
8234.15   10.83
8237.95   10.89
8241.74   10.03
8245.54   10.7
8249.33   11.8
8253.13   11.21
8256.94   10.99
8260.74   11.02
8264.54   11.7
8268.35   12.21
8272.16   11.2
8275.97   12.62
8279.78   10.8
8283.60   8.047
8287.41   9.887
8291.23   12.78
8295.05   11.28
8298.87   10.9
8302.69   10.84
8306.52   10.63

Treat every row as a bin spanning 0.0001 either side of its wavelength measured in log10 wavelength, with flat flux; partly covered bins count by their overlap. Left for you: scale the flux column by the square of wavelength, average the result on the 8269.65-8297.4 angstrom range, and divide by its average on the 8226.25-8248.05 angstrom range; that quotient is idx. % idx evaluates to 1.1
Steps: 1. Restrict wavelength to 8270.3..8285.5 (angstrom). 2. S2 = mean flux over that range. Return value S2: 10.7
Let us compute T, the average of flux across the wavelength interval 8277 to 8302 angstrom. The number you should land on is 10.7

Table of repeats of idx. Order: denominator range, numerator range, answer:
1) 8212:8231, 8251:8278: 1.11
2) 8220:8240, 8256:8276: 1.10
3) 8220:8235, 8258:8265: 1.08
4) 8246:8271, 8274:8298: 0.96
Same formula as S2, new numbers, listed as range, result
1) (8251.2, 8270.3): 11.4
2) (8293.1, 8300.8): 11.1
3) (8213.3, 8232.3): 10.4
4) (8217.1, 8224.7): 10.3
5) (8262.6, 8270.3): 11.9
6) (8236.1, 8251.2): 10.9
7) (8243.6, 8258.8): 11.2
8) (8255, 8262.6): 11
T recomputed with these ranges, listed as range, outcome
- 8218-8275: 11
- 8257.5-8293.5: 11.1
